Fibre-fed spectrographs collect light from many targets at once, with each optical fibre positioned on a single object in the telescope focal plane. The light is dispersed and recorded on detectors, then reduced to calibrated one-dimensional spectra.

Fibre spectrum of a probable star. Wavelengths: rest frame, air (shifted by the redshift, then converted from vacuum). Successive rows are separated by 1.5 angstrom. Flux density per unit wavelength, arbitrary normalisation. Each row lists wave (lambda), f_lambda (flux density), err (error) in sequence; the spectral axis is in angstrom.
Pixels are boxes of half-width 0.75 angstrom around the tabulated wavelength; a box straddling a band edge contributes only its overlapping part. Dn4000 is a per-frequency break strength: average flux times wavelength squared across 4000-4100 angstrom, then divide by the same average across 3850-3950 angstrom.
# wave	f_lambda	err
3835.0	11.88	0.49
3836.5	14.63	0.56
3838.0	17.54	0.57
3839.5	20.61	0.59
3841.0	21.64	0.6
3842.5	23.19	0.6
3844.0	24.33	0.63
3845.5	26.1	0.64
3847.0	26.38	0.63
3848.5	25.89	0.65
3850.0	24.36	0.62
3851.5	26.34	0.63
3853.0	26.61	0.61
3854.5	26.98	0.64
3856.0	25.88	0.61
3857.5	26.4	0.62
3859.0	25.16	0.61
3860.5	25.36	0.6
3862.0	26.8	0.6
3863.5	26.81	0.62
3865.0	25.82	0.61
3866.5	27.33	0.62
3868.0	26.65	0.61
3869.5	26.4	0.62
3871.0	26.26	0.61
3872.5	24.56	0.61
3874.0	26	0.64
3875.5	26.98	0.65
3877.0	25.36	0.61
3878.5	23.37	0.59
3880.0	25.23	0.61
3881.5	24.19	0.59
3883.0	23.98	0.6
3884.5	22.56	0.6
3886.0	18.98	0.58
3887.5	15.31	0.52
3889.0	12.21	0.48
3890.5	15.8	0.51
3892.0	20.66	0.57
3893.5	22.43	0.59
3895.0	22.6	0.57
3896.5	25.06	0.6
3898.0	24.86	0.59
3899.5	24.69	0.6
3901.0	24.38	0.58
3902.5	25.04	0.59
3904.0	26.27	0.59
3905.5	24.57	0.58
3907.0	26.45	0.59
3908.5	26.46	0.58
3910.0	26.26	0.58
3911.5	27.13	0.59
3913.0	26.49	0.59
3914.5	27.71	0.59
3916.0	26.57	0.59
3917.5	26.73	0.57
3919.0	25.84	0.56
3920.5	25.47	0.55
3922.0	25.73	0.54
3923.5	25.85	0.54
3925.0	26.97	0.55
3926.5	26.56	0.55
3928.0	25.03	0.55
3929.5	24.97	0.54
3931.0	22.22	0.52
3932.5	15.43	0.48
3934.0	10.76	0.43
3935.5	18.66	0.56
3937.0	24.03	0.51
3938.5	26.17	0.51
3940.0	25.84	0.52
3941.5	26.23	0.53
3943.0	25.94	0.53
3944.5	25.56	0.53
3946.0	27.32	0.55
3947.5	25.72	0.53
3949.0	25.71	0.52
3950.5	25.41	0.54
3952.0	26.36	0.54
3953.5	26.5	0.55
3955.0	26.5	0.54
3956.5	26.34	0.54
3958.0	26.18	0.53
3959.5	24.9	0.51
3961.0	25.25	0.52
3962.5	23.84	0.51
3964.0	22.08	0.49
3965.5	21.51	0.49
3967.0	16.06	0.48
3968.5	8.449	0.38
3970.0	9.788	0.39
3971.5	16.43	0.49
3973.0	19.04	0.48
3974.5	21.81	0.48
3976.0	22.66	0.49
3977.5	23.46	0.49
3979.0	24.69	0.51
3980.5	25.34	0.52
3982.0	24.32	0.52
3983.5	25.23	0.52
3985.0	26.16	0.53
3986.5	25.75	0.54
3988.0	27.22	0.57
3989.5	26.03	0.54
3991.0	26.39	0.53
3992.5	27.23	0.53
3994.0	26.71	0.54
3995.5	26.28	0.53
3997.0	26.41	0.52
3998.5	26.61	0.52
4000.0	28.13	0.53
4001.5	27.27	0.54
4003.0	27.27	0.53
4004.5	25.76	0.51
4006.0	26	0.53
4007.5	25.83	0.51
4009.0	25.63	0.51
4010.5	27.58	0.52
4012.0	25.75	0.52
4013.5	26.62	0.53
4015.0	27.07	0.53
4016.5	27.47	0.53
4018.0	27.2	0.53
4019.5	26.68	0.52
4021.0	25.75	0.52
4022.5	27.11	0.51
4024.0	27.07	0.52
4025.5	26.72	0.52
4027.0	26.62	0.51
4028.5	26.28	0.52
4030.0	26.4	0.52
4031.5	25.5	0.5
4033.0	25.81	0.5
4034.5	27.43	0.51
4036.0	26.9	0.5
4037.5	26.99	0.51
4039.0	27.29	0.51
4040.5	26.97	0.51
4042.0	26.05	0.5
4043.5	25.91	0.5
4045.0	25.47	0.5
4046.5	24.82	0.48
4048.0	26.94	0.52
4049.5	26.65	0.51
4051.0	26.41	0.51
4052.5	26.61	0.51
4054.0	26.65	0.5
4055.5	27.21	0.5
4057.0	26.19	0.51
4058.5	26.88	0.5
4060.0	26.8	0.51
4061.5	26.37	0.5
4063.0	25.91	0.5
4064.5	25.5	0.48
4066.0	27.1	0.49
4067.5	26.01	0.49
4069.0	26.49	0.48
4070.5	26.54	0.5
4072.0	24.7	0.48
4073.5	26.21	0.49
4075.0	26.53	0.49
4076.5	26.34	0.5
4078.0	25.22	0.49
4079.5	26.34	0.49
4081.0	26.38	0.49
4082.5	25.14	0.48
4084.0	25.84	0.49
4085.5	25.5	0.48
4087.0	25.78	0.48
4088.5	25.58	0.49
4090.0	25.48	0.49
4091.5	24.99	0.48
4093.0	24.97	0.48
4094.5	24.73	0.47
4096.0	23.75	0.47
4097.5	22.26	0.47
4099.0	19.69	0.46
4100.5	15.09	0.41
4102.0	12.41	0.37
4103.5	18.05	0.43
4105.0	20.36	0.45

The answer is 1.15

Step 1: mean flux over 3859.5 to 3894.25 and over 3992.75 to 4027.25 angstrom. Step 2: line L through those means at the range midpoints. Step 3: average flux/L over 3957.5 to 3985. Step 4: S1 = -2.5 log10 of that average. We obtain 0.21 mag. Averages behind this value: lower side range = 23.4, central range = 21.3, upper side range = 26.7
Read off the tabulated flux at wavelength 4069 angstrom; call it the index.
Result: 26.49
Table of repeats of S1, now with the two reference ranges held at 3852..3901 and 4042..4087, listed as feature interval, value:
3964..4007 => 0.08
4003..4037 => -0.04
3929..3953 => 0.05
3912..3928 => -0.08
